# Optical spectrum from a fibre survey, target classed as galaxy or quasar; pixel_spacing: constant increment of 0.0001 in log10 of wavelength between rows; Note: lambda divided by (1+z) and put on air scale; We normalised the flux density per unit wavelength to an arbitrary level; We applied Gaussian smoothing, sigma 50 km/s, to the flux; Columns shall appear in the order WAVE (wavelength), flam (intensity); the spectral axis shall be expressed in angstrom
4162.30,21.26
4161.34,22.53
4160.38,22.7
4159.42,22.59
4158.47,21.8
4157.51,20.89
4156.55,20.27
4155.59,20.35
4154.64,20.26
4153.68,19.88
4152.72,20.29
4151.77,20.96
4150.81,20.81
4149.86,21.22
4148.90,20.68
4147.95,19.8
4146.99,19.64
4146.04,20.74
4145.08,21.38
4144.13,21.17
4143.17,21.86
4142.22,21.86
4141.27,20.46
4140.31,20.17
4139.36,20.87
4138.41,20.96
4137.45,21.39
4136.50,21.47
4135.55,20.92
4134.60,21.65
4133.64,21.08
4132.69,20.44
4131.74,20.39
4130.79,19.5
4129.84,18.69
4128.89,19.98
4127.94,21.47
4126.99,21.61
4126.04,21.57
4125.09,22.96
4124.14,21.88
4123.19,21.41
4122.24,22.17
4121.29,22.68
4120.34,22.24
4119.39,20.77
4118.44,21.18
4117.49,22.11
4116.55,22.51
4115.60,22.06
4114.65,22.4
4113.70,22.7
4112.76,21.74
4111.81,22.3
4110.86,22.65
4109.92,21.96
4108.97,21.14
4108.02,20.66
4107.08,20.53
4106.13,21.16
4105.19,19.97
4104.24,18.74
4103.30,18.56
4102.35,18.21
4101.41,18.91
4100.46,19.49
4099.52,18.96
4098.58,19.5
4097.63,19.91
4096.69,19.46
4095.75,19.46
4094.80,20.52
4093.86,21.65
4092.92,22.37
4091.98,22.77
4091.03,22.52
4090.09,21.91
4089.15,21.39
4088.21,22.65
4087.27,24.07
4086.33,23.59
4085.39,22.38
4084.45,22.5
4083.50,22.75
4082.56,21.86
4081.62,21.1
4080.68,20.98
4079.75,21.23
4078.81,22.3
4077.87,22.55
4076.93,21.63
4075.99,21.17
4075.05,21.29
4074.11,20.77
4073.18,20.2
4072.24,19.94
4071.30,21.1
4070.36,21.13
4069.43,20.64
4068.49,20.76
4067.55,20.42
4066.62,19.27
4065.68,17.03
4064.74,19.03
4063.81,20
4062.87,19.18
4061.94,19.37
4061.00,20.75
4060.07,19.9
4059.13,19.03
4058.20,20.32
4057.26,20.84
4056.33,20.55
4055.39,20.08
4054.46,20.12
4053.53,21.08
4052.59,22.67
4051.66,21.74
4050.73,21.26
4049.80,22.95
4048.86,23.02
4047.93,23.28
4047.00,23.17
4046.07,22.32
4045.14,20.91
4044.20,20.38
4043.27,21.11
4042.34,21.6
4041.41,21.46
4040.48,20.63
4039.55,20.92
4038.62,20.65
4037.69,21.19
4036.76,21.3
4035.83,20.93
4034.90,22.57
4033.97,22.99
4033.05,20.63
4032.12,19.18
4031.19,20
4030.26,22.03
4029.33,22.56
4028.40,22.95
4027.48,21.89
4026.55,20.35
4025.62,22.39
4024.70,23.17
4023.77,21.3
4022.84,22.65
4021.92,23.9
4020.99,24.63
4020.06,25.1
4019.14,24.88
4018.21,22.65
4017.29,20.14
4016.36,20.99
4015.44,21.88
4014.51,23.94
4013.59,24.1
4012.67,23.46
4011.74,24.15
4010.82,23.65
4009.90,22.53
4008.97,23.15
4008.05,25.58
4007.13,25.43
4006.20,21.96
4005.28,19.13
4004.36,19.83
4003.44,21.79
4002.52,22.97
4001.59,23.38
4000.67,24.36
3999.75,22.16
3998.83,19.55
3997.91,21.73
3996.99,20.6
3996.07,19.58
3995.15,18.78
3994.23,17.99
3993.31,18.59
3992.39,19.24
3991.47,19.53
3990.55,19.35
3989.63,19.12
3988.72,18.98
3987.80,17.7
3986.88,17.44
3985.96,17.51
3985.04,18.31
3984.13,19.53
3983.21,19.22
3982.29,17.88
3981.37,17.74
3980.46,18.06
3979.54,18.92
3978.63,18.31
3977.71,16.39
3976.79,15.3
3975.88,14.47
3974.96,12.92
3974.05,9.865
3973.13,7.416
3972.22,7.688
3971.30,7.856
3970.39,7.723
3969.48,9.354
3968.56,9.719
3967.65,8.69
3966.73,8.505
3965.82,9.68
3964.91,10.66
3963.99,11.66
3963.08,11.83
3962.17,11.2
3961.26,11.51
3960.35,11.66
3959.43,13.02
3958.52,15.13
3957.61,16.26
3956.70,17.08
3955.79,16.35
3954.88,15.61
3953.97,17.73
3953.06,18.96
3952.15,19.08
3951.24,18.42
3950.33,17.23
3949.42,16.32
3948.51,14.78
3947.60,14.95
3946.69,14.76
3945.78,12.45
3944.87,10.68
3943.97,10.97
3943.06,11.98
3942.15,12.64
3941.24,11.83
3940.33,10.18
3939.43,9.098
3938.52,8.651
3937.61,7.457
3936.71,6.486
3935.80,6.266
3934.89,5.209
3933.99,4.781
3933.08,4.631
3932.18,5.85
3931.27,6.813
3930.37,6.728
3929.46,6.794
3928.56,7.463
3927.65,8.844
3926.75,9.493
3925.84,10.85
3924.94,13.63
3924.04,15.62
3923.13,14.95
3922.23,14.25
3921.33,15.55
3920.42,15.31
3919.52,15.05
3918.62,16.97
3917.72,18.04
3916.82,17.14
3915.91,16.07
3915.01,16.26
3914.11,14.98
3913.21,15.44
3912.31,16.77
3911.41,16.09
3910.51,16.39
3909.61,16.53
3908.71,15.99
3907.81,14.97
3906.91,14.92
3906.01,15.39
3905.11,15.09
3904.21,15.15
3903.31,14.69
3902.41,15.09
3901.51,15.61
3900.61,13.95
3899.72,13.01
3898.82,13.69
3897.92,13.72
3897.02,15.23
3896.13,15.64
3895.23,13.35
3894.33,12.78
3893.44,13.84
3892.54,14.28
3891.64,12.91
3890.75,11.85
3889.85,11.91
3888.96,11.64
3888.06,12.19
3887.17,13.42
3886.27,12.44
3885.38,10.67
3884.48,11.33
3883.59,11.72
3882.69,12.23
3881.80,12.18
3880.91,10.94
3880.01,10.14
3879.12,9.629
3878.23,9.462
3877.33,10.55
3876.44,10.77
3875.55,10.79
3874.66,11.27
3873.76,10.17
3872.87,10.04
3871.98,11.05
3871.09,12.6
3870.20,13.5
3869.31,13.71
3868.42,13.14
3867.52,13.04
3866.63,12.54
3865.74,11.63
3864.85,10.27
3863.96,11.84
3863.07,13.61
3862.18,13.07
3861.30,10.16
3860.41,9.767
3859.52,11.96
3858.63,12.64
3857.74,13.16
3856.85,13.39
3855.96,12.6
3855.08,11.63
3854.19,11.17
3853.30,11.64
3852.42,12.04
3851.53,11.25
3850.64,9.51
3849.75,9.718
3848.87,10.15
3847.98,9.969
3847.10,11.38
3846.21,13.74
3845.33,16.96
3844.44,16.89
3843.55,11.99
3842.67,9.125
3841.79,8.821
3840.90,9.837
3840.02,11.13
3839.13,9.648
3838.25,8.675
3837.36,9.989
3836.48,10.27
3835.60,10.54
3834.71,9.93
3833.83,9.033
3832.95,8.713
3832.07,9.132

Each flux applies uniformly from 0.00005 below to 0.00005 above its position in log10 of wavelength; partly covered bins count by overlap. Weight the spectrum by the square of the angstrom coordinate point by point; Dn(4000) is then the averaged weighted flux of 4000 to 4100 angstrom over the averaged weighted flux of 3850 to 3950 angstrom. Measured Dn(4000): 1.89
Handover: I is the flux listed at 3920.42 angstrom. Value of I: 15.31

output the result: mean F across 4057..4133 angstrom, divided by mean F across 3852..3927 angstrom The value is 1.58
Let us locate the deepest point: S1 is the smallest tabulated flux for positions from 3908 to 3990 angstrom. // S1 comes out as 4.631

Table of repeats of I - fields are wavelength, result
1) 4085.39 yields 22.38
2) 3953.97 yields 17.73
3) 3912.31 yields 16.77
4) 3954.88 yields 15.61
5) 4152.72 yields 20.29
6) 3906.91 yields 14.92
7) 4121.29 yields 22.68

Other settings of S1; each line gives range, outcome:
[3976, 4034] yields 15.3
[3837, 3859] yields 8.675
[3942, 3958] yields 10.68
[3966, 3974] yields 7.416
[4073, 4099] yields 19.46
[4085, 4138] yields 18.21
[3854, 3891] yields 9.462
